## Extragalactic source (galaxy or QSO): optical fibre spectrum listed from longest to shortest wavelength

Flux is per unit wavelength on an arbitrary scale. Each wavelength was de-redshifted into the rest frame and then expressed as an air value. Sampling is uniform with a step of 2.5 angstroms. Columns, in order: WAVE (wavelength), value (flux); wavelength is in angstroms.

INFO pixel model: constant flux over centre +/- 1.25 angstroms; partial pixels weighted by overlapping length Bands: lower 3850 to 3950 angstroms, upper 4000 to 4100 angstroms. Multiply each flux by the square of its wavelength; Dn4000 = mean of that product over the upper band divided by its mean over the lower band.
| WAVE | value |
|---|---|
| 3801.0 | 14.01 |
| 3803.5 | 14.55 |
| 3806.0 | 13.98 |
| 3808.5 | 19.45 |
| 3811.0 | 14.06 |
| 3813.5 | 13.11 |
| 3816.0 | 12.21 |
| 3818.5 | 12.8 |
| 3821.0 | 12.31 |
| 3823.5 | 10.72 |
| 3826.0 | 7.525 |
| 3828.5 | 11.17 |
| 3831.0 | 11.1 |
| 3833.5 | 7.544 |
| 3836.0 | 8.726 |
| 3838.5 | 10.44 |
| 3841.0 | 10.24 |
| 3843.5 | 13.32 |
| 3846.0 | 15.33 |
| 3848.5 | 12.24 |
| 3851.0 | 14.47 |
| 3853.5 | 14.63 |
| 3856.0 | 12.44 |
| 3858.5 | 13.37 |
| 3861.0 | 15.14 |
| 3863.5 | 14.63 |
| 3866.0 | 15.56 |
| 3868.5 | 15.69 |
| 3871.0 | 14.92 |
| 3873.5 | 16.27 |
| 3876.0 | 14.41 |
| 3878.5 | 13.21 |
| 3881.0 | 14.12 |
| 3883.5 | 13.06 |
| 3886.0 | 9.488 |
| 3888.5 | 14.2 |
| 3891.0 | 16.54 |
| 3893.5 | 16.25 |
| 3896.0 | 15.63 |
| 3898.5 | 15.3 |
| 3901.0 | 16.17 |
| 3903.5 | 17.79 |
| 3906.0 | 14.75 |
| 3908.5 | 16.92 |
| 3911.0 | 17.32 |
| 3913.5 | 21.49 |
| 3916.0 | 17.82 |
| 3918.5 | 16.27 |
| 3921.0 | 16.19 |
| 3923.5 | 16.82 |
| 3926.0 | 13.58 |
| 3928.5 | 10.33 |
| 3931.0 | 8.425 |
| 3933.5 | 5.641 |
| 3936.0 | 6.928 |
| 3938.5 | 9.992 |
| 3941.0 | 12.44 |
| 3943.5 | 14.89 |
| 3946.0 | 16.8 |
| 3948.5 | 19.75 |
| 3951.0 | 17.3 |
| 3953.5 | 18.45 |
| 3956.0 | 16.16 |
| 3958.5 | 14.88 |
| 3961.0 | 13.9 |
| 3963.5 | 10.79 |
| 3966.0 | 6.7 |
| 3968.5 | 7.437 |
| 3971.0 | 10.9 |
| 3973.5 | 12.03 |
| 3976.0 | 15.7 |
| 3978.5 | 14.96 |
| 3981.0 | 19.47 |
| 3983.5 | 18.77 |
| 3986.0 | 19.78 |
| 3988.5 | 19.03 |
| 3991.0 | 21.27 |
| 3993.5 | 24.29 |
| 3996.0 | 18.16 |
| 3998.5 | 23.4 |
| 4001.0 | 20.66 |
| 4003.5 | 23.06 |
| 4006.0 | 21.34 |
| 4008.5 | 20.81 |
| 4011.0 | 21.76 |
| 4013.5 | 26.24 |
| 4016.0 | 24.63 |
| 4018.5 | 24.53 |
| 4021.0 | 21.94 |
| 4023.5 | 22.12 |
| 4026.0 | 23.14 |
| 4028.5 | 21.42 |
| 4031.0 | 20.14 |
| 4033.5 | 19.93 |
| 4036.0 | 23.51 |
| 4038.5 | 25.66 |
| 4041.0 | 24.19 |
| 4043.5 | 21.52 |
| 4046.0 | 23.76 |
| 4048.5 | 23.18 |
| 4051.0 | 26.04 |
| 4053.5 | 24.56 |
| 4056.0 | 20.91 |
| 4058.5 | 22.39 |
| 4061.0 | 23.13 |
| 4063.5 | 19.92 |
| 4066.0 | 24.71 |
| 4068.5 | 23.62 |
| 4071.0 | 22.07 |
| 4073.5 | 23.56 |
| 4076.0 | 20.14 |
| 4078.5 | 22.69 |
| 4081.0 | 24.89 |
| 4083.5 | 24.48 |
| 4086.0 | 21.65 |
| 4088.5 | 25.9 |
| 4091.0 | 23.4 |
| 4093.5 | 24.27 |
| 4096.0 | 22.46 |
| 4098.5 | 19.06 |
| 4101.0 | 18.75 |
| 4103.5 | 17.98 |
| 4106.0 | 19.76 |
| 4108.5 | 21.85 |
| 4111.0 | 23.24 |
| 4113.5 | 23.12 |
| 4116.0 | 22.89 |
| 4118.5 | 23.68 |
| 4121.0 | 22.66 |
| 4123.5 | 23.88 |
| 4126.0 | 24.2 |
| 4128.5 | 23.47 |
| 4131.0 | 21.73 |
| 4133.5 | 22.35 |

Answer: 1.7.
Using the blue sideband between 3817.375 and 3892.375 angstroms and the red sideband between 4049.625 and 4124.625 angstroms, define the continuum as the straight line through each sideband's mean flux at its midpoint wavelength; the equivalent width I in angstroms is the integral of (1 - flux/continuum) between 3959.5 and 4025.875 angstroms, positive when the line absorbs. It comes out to 0.5 angstroms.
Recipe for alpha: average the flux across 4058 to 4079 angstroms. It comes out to 22.5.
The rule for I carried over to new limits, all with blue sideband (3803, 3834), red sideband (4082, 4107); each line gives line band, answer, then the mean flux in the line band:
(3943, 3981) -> 6.72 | 14.2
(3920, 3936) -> 4.68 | 11.4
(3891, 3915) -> -2.41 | 16.8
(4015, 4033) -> -2.80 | 22.4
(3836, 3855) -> 0.97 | 12.7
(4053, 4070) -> -1.61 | 22.7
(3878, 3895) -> 0.98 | 13.9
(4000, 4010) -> -1.45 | 21.5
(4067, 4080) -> -0.87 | 22.5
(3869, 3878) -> -0.50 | 15.1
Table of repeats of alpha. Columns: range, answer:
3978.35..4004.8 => 20.5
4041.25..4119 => 22.6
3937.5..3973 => 13.6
